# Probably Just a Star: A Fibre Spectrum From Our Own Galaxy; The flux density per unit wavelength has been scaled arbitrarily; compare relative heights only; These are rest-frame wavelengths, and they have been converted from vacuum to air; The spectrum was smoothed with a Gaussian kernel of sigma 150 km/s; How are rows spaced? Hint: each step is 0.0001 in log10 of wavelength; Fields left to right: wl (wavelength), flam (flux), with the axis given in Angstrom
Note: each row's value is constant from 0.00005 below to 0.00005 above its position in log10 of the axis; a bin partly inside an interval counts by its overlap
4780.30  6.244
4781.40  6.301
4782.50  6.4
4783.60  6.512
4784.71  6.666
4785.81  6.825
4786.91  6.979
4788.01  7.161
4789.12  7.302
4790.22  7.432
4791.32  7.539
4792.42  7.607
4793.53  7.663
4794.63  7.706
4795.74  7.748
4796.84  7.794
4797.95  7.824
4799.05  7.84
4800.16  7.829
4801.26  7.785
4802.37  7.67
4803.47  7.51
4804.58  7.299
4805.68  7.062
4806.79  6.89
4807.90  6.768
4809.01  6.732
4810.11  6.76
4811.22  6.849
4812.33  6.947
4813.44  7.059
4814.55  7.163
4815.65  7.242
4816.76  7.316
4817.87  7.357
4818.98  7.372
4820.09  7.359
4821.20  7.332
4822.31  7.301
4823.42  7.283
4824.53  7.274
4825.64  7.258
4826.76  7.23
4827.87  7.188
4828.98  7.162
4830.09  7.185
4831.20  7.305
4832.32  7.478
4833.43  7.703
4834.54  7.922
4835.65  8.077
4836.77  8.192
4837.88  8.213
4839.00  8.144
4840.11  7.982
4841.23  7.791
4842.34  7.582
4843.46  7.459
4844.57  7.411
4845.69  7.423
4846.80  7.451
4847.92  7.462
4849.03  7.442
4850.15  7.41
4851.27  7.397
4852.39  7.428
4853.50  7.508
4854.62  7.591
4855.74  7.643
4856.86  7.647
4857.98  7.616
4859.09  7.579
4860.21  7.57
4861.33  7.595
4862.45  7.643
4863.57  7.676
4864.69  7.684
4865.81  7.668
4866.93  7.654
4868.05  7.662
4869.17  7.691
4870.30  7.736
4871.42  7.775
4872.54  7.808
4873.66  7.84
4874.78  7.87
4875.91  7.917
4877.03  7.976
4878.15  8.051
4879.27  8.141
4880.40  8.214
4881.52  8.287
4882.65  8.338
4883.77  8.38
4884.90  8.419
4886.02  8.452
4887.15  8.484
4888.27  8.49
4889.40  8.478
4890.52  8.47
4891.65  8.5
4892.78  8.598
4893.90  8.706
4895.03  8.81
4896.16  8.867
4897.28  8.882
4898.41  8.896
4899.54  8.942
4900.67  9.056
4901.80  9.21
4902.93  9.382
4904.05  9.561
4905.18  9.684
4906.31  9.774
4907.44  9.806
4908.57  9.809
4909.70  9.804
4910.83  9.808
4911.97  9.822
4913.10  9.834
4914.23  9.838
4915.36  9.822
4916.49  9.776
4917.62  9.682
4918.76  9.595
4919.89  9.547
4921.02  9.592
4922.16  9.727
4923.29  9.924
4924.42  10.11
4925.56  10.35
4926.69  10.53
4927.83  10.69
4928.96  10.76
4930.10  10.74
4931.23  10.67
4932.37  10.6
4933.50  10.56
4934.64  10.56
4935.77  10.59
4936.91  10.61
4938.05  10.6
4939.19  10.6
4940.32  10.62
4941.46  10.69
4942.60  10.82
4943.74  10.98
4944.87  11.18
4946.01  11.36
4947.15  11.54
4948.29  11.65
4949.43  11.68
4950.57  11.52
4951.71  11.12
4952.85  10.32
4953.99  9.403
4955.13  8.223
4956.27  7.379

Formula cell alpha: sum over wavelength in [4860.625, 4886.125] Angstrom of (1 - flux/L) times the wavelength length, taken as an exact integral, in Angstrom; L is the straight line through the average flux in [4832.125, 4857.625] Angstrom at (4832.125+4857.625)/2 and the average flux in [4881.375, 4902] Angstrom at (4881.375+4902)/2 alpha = 1.1 Angstrom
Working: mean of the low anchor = 7.67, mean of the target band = 7.92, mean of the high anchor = 8.64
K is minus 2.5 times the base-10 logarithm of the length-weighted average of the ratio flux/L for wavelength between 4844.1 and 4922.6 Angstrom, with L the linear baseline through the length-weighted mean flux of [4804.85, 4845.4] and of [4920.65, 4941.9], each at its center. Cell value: 0.08 mag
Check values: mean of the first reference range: 7.37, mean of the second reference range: 10.5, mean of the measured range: 8.46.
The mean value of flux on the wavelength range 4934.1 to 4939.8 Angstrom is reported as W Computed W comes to 10.6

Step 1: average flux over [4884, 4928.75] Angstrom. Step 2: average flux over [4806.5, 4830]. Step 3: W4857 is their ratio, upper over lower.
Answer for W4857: 1.31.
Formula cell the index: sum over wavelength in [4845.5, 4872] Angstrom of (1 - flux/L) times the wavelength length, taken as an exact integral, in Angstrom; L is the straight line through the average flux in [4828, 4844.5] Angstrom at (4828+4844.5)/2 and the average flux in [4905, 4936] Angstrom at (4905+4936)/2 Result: 2.4 Angstrom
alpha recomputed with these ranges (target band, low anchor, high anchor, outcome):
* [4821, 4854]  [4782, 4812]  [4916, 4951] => 2.8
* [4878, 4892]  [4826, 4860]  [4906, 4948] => 0.9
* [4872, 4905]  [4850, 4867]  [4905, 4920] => 1.0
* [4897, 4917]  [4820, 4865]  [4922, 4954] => 0.3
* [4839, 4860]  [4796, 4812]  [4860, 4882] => 0.3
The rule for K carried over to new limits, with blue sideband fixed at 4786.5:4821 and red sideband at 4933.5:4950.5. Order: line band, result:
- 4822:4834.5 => 0.09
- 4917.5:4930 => 0.04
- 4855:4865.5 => 0.16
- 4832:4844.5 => 0.05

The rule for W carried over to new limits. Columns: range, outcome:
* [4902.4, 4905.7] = 9.57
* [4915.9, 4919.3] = 9.68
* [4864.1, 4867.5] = 7.67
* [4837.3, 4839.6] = 8.18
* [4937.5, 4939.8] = 10.6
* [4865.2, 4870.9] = 7.68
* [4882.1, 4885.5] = 8.39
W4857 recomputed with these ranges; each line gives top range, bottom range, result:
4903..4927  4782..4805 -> 1.33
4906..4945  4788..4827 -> 1.39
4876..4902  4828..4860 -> 1.12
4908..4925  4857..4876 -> 1.27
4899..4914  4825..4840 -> 1.26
